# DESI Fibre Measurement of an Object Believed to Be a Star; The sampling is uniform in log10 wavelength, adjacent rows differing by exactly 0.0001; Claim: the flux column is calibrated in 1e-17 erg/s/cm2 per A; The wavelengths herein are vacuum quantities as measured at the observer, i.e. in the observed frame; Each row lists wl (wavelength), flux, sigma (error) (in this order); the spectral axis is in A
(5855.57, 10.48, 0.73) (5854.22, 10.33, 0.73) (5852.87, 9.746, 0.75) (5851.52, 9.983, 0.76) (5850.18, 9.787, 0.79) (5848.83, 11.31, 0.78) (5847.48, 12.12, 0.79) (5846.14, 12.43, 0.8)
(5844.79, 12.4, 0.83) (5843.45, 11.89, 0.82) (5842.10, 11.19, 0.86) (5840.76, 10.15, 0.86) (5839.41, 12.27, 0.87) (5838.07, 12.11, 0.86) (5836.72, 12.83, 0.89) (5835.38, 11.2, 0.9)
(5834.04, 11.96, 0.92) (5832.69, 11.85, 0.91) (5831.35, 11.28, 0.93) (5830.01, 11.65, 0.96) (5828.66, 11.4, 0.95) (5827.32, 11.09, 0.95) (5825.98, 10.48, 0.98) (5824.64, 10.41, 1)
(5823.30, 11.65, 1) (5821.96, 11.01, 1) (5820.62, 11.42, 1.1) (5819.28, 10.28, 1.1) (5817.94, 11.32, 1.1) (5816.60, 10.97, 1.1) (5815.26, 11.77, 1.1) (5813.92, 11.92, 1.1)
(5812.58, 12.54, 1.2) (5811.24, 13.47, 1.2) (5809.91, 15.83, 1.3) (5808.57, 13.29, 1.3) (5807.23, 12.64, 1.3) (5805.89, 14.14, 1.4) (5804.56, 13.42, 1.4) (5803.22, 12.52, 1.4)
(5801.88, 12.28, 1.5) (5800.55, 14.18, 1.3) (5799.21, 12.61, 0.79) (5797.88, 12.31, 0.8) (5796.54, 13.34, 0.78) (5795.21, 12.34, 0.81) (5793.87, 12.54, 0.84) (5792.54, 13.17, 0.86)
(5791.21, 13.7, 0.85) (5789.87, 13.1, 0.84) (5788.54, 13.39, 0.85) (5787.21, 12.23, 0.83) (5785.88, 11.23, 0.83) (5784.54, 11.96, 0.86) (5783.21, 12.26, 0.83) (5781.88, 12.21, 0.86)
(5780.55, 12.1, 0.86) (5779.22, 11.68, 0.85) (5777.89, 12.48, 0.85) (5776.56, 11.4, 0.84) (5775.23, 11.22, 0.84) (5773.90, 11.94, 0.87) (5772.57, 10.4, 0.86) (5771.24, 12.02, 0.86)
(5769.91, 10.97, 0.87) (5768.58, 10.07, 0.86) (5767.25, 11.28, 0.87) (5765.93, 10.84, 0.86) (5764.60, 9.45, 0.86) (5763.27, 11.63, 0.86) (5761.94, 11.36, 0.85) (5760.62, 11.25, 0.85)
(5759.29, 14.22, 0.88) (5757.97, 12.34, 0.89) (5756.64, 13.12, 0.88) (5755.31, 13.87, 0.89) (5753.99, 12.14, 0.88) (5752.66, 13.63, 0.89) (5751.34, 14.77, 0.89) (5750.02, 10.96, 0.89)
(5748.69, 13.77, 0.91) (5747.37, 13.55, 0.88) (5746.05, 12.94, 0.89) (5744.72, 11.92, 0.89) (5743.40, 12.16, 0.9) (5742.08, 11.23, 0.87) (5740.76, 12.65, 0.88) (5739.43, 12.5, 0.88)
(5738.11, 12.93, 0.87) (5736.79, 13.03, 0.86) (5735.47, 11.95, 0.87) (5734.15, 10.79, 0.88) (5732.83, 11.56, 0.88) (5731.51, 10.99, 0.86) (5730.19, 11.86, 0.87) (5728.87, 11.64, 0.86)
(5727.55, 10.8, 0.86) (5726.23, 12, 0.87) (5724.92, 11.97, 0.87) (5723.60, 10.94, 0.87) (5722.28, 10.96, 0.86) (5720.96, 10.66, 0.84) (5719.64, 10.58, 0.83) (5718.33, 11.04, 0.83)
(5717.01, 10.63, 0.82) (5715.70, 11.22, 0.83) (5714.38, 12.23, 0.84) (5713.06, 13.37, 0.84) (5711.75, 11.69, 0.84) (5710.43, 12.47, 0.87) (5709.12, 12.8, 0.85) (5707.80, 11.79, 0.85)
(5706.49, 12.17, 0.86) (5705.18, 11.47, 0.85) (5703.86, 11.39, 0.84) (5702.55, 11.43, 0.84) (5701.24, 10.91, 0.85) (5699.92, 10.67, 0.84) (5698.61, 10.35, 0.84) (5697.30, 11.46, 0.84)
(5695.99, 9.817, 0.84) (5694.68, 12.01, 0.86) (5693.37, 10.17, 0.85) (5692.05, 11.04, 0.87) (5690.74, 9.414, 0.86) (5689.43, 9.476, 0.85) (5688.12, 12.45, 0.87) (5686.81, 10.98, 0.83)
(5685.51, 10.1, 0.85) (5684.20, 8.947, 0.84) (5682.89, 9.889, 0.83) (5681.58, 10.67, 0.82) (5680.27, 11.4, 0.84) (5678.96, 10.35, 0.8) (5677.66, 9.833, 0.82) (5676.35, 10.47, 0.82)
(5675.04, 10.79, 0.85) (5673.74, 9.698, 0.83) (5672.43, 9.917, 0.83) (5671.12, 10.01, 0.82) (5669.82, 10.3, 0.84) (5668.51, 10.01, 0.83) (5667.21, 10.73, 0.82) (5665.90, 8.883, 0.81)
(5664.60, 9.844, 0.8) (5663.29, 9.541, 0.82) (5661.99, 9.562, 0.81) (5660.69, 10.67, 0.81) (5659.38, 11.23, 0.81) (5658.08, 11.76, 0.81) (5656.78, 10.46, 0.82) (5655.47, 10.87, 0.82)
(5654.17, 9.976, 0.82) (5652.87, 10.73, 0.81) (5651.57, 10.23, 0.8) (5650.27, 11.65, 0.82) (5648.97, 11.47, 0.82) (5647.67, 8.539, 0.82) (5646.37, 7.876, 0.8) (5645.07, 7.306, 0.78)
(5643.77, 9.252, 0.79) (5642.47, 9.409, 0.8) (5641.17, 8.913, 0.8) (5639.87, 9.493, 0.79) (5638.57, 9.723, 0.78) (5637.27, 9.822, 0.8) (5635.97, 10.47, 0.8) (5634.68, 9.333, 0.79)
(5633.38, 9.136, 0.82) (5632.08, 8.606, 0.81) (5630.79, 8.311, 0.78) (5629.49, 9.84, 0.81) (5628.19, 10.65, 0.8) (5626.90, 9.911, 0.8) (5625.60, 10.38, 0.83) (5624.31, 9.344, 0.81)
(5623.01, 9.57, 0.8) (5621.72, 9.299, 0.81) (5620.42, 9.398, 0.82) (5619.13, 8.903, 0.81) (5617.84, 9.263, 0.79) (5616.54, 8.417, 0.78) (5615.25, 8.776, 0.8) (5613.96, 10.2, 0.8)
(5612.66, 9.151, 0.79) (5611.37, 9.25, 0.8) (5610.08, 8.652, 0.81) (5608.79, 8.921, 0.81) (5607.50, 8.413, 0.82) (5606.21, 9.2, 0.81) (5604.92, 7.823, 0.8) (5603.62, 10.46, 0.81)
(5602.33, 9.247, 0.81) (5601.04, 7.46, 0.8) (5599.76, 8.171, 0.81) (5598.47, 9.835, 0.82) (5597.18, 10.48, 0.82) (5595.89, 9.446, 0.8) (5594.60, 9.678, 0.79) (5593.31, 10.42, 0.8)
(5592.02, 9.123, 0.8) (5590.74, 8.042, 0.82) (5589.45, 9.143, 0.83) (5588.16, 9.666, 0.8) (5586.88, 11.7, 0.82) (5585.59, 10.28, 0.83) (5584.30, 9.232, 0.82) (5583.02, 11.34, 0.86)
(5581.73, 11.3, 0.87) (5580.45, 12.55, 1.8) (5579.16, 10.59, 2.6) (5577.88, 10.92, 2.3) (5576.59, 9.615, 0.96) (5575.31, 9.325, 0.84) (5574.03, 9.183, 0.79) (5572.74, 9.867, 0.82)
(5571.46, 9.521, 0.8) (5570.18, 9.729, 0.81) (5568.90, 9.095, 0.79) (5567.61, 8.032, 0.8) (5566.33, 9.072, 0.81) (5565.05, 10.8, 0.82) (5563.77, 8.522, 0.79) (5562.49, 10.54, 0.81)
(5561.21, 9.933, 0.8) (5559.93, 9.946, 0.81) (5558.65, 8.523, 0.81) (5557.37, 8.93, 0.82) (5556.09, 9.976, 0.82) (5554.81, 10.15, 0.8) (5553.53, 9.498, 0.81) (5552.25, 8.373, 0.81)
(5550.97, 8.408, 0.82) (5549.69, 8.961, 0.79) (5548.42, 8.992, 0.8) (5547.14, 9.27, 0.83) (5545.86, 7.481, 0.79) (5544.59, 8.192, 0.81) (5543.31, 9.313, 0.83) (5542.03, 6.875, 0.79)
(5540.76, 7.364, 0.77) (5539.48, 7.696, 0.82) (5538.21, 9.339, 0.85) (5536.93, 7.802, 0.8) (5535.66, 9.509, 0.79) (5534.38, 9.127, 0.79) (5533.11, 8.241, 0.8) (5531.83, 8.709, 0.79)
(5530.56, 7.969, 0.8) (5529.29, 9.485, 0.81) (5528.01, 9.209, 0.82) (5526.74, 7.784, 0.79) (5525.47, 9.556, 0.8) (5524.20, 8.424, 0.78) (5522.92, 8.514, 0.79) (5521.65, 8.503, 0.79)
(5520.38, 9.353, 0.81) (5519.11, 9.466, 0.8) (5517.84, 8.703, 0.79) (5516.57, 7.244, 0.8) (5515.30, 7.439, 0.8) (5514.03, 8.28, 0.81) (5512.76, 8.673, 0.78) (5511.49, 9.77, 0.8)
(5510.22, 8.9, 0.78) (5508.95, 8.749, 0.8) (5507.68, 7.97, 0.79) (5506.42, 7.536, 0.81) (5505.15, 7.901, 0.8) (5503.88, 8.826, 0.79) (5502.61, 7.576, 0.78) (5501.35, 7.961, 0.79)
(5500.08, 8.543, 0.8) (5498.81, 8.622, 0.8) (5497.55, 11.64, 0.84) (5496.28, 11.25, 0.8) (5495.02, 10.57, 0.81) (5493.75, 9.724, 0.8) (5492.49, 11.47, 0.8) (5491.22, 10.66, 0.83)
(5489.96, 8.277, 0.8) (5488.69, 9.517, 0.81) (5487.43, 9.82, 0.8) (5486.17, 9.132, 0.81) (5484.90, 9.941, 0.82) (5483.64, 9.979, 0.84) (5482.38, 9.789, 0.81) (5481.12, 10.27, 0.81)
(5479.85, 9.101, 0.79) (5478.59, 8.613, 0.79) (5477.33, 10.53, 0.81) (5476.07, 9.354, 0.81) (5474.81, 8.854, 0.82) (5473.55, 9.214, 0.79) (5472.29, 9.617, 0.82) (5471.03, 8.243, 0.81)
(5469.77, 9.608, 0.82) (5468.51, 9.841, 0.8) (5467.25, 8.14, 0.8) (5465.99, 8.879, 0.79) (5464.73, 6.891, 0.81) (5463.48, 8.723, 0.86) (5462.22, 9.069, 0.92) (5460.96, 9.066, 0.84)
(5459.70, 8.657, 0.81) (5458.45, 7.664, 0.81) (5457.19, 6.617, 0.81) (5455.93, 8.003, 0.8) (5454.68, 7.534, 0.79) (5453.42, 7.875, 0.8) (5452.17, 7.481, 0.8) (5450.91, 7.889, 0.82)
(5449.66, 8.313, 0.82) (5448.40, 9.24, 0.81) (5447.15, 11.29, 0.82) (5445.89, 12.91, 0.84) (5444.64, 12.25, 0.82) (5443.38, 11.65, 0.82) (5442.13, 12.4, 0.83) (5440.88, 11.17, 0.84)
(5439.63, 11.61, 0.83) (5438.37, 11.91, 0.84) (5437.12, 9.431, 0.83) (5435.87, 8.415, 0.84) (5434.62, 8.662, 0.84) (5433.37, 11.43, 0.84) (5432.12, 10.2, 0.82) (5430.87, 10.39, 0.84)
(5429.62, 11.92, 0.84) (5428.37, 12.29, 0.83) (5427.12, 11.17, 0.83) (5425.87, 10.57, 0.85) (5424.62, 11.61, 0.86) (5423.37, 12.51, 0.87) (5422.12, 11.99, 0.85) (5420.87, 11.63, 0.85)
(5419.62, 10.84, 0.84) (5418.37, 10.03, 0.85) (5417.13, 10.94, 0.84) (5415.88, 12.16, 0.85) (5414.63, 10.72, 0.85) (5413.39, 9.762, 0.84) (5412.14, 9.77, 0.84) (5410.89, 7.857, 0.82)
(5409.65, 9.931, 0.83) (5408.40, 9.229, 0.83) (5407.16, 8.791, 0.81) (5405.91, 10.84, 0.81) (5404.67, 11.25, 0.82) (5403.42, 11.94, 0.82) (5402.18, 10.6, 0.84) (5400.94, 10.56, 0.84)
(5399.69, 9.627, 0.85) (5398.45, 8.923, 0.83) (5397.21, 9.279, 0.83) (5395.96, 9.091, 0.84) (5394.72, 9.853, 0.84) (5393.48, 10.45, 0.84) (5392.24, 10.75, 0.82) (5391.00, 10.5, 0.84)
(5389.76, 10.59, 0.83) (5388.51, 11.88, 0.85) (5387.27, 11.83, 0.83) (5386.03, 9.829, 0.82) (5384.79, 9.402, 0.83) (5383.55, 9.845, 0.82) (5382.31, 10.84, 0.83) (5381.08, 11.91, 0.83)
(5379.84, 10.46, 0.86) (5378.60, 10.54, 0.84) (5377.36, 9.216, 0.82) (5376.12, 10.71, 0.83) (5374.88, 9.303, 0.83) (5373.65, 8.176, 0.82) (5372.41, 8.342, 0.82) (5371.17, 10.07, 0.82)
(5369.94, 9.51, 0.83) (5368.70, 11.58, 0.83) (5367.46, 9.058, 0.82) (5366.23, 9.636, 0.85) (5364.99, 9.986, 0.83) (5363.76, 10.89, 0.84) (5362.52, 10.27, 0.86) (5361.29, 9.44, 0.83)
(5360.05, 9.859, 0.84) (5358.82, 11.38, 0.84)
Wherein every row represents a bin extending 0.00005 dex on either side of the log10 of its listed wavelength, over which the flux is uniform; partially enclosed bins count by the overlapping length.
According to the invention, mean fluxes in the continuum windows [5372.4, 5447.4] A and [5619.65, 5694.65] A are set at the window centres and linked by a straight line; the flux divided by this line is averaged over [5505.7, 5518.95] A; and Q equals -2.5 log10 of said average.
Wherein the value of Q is 0.23 mag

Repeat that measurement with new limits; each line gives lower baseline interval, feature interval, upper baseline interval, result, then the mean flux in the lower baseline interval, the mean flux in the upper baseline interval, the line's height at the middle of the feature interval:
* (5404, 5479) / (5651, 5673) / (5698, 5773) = 0.11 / 9.89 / 11.8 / 11.3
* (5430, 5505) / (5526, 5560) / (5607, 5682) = 0.11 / 9.49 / 9.75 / 9.6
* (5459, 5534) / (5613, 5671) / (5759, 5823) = 0.09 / 9.02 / 12.1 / 10.6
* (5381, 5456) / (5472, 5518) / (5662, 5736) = 0.15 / 10.4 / 10.9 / 10.5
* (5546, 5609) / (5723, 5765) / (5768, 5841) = -0.07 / 9.53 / 12.1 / 11.4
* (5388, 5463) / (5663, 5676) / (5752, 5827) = 0.15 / 10.2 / 12.2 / 11.5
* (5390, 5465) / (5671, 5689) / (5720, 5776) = 0.11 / 10.1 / 11.9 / 11.5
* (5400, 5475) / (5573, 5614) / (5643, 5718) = 0.08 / 9.97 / 10.6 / 10.4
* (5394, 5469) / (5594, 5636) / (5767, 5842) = 0.19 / 9.99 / 12.1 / 11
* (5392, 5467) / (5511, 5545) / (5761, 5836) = 0.23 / 10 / 12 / 10.5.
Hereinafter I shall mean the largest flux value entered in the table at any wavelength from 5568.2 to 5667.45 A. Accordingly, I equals 12.55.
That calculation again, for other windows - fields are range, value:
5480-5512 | 11.64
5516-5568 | 10.8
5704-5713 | 12.8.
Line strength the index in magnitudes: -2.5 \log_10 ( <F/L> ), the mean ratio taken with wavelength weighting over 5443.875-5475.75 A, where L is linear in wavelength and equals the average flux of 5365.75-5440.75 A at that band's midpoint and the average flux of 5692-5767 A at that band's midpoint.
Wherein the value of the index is 0.19 mag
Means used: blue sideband 10.4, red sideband 11.8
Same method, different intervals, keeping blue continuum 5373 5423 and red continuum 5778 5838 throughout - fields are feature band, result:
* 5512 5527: 0.27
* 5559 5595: 0.13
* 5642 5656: 0.18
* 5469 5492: 0.13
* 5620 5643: 0.20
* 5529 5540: 0.26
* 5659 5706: 0.12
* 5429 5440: 0.01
